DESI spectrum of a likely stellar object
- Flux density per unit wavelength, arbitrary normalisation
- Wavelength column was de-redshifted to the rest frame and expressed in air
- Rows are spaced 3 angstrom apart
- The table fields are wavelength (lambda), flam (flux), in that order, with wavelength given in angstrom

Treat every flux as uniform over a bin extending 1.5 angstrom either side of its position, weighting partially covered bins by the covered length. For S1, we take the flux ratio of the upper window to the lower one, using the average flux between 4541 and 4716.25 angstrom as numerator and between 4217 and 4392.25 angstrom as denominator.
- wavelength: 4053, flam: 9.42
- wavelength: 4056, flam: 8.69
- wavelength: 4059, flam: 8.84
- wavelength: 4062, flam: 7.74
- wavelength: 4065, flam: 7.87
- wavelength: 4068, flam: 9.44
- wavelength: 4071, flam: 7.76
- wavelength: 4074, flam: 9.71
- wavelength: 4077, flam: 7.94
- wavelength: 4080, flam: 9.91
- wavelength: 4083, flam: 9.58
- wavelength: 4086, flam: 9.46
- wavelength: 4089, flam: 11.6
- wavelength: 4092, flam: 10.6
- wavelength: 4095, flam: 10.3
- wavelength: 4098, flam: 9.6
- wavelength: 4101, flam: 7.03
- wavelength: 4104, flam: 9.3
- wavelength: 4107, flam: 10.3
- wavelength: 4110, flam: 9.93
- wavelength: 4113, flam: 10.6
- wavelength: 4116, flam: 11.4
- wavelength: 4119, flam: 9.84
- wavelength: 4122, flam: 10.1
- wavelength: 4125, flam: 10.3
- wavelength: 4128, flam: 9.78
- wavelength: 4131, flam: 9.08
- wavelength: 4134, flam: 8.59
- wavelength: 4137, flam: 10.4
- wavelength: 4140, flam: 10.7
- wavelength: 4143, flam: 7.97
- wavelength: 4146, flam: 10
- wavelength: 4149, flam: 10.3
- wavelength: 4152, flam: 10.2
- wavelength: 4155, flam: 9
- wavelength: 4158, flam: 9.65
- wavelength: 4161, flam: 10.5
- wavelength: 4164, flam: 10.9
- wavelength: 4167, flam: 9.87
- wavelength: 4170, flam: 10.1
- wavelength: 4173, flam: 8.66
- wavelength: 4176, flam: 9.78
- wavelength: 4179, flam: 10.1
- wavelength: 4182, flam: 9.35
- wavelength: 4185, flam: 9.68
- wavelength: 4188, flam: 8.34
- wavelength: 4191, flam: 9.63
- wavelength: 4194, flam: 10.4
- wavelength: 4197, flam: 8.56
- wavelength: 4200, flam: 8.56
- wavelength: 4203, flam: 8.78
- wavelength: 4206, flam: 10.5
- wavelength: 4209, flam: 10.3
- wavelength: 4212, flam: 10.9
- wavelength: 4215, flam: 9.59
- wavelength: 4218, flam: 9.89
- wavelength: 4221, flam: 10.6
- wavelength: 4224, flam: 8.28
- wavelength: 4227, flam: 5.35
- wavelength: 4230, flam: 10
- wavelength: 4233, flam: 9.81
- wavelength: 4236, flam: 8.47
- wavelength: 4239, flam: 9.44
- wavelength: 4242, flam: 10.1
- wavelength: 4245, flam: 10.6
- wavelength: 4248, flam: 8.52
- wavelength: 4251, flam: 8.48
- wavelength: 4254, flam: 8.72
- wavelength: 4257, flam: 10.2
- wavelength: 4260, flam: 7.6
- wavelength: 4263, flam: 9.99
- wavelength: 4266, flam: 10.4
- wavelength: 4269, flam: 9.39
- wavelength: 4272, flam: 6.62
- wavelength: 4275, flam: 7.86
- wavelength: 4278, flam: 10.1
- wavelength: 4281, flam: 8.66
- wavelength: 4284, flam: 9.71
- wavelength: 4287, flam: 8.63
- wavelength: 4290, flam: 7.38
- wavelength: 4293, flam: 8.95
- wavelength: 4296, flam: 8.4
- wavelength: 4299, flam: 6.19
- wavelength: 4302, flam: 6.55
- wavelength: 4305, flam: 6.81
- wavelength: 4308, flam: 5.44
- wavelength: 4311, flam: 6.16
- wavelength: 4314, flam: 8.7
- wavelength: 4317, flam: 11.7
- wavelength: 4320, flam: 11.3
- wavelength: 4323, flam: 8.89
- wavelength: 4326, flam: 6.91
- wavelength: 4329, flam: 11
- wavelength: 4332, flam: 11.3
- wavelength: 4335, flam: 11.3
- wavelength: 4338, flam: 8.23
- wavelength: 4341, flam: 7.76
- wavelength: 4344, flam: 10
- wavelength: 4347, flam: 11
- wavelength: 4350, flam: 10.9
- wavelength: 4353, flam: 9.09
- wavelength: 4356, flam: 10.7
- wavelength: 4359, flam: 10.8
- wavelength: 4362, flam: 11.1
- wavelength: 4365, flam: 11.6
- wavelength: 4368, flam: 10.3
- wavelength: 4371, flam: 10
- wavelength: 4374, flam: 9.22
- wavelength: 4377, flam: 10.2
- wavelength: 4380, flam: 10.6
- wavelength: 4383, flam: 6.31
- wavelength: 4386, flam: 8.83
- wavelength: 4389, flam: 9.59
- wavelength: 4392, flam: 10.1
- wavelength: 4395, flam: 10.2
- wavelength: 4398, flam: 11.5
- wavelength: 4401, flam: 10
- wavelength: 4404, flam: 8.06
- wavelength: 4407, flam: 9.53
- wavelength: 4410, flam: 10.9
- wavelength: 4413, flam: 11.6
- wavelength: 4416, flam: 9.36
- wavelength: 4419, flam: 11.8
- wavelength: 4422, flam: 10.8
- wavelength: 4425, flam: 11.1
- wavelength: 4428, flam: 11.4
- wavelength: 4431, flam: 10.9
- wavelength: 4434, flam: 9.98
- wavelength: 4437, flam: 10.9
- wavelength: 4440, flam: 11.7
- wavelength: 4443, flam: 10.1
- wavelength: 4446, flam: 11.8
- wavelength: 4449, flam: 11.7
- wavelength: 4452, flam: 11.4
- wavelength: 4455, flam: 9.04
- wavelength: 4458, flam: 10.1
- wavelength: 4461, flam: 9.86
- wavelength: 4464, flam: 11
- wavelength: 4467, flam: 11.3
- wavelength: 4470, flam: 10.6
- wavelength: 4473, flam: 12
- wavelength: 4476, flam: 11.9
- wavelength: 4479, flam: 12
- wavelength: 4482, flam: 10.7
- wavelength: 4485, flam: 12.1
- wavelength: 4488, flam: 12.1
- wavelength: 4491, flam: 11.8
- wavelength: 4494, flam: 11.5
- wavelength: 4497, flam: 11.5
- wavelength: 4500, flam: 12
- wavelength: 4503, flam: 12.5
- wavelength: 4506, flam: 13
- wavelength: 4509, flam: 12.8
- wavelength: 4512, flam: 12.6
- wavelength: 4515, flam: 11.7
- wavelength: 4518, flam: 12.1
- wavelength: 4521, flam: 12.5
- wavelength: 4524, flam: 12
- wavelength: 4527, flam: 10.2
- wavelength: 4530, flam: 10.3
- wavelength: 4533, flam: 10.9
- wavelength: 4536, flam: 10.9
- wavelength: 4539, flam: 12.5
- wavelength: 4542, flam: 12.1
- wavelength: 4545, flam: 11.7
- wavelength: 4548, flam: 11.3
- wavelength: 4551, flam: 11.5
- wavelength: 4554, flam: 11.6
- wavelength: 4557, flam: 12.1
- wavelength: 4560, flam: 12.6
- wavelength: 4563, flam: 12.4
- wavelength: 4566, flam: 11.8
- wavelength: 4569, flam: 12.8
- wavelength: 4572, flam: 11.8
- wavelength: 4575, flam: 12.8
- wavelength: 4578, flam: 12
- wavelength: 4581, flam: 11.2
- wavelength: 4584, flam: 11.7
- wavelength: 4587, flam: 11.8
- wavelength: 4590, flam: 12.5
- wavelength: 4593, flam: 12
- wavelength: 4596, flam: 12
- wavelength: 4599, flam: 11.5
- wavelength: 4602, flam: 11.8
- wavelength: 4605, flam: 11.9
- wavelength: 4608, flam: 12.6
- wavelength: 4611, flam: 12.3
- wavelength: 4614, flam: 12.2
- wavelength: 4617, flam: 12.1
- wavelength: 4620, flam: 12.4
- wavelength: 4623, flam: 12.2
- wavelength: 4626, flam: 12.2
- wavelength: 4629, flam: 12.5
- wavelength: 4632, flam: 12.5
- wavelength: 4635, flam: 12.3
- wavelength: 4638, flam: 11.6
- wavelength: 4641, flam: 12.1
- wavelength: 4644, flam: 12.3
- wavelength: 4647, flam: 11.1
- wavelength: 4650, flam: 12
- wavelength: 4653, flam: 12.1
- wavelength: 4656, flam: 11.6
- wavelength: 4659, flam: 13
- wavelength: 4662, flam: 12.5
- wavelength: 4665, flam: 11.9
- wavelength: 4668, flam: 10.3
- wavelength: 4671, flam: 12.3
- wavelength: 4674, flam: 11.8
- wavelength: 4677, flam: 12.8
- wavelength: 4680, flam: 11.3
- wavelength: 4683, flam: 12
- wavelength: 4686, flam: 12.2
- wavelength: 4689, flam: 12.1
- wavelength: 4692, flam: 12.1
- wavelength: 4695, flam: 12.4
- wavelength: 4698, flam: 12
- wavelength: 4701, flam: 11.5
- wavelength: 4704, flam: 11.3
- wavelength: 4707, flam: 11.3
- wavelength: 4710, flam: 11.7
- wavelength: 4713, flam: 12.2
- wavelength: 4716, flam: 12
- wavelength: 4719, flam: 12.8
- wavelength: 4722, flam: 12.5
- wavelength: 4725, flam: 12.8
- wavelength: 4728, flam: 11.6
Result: 1.31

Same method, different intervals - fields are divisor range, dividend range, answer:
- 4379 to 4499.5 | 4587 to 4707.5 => 1.12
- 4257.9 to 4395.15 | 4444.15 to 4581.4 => 1.27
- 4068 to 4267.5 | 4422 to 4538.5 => 1.19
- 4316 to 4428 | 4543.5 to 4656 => 1.19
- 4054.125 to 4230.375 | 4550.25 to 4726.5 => 1.26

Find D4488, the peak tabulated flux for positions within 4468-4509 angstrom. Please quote 13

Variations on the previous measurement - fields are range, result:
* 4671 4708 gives 12.8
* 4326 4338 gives 11.3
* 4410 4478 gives 12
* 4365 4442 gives 11.8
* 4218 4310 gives 10.6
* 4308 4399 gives 11.7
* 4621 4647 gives 12.5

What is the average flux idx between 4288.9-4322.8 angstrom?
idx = 8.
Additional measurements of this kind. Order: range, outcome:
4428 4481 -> 11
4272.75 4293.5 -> 8.67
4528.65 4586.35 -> 11.8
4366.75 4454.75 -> 10.3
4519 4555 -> 11.5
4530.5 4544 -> 11.5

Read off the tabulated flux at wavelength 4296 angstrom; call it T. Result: 8.4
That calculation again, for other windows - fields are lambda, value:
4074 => 9.71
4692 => 12.1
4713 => 12.2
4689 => 12.1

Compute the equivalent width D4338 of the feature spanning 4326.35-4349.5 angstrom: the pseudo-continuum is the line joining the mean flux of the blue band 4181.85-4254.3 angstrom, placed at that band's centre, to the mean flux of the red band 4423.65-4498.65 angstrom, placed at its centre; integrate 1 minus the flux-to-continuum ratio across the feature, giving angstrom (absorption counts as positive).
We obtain 0.58 angstrom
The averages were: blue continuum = 9.32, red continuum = 11.1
